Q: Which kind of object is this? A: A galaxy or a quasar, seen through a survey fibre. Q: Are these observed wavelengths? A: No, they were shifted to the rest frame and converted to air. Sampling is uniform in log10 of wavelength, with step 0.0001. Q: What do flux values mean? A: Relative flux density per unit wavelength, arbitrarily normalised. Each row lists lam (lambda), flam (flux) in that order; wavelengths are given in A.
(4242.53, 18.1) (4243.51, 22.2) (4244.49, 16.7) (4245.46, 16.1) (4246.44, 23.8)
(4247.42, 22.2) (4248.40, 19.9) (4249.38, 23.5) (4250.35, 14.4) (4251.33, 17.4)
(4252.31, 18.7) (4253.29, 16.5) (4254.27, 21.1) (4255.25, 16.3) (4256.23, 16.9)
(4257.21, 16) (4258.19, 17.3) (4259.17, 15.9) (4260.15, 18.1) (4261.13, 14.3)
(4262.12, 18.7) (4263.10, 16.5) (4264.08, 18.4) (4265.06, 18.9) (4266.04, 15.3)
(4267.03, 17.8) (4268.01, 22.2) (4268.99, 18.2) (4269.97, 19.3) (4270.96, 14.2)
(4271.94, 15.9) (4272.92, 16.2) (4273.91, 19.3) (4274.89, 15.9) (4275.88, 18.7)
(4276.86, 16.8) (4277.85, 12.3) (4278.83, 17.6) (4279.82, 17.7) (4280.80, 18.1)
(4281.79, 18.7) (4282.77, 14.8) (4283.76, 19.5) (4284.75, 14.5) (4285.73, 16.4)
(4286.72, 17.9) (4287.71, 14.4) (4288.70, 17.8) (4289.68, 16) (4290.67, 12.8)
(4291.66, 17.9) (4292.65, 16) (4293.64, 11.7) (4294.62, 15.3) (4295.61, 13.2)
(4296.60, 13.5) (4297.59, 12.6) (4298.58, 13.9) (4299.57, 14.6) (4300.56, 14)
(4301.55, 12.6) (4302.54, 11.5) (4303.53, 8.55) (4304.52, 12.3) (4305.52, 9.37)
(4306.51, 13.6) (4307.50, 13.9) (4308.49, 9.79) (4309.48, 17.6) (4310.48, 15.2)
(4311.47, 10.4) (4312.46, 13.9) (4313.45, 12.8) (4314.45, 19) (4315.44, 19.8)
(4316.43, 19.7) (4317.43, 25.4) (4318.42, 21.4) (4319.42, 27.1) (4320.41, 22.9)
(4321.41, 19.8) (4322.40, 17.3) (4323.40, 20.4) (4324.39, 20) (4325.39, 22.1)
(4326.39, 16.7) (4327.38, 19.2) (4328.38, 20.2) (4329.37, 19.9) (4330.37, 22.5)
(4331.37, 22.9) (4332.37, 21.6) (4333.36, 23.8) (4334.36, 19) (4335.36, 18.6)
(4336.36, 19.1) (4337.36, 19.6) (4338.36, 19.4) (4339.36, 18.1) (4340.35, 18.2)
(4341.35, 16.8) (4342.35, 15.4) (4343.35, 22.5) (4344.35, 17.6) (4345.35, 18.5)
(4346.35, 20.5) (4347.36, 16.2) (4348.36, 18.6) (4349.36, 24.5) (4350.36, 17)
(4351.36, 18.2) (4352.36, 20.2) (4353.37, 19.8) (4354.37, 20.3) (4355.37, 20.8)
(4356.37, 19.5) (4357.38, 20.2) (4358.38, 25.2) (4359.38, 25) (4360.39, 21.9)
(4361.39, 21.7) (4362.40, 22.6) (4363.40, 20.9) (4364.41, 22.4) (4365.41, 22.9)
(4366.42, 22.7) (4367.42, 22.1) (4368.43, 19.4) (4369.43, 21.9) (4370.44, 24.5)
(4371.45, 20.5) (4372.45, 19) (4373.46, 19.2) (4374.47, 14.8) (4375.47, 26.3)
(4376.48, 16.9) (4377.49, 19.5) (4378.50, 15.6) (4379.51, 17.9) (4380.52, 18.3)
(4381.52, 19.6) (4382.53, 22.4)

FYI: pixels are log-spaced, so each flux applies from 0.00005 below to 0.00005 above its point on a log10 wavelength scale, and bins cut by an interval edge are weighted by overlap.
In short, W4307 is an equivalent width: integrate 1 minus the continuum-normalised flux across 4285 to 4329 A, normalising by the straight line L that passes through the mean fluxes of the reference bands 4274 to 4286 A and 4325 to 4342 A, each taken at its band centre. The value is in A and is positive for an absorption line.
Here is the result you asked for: 5.4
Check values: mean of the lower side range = 16.8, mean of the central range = 16.2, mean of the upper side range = 19.8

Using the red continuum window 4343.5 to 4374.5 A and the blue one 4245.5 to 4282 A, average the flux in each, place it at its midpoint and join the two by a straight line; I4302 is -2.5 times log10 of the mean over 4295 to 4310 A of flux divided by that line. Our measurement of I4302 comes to 0.43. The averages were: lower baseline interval 17.8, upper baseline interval 20.7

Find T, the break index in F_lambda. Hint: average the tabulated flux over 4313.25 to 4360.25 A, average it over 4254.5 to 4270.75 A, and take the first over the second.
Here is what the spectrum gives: 1.1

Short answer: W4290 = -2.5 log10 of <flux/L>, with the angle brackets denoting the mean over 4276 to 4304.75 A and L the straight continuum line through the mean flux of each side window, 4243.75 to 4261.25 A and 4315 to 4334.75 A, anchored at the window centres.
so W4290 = 0.294 mag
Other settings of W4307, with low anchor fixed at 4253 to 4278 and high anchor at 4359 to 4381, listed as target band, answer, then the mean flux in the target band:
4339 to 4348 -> 0.7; 18.2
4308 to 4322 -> 0.5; 18.2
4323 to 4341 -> -0.6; 20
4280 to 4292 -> 0.9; 16.6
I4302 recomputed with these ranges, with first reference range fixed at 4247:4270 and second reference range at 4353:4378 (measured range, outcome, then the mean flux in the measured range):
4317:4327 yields -0.07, 21.3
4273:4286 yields 0.11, 16.9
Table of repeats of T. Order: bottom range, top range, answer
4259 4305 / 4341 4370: 1.29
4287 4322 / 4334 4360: 1.27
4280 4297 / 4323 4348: 1.23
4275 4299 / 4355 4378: 1.35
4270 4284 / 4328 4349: 1.16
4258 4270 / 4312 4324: 1.13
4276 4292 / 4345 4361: 1.24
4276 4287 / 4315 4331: 1.24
